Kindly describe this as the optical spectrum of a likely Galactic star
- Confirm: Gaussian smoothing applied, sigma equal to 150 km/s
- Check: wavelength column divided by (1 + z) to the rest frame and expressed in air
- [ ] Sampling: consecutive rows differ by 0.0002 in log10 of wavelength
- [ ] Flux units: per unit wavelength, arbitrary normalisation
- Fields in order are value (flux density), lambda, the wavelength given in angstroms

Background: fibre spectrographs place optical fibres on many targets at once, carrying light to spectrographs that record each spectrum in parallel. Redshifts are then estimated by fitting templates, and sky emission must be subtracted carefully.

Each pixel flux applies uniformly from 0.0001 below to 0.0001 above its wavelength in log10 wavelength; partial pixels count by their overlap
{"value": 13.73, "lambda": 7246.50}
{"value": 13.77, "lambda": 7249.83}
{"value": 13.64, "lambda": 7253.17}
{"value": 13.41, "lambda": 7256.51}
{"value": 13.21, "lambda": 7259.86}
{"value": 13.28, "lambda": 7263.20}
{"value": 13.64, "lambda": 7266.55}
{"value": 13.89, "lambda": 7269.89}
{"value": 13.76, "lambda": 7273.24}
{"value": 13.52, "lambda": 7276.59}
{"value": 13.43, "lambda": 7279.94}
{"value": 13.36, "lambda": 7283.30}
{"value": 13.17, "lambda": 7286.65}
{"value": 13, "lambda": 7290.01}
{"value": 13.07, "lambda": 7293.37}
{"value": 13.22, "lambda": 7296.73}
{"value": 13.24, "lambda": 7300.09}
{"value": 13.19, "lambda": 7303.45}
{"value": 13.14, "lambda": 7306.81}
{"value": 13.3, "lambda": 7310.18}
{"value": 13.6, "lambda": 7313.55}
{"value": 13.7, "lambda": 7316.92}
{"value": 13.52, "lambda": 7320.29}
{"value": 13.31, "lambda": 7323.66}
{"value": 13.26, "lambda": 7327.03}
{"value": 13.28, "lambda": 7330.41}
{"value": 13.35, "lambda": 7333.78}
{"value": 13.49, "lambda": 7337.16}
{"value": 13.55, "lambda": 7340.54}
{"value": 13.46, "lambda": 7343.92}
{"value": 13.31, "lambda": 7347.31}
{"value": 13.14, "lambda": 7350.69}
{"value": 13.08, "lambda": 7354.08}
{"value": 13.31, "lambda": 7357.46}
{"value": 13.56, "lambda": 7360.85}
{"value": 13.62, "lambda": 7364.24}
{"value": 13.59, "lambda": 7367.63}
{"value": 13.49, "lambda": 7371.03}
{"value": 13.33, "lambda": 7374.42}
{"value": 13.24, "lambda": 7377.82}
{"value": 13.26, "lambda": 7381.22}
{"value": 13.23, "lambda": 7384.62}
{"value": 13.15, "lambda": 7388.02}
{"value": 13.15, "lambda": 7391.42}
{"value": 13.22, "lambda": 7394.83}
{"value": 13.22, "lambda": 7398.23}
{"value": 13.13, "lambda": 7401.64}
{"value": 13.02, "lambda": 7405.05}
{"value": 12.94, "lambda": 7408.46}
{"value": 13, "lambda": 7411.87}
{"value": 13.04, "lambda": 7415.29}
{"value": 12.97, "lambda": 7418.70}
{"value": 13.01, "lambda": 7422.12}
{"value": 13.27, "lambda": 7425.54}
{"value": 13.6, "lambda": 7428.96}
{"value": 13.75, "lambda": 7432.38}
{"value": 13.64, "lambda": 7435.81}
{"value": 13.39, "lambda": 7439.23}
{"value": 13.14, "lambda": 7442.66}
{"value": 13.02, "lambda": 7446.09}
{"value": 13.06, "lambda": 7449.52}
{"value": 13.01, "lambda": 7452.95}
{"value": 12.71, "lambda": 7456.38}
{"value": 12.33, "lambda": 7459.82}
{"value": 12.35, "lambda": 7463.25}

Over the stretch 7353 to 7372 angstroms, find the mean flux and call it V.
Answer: 13.5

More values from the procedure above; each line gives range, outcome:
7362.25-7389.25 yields 13.4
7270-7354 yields 13.4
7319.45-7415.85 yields 13.3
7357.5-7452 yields 13.3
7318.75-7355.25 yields 13.3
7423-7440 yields 13.5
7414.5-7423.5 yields 13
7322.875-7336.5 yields 13.3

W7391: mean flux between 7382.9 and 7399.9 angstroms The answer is 13.2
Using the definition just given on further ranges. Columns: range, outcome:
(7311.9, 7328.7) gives 13.5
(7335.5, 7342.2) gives 13.5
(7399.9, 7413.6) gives 13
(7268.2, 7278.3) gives 13.7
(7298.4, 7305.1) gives 13.2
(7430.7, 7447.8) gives 13.4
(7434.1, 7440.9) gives 13.5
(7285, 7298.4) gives 13.1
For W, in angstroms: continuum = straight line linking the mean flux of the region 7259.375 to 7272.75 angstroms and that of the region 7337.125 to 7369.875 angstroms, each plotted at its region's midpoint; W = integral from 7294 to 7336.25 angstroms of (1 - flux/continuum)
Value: 0.4 angstroms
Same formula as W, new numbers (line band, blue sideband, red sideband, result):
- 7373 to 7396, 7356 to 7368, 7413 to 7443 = 0.4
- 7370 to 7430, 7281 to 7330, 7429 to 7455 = 0.6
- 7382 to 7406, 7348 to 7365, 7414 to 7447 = 0.3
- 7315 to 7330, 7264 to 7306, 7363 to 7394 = -0.1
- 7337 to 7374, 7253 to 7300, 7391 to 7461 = -0.5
